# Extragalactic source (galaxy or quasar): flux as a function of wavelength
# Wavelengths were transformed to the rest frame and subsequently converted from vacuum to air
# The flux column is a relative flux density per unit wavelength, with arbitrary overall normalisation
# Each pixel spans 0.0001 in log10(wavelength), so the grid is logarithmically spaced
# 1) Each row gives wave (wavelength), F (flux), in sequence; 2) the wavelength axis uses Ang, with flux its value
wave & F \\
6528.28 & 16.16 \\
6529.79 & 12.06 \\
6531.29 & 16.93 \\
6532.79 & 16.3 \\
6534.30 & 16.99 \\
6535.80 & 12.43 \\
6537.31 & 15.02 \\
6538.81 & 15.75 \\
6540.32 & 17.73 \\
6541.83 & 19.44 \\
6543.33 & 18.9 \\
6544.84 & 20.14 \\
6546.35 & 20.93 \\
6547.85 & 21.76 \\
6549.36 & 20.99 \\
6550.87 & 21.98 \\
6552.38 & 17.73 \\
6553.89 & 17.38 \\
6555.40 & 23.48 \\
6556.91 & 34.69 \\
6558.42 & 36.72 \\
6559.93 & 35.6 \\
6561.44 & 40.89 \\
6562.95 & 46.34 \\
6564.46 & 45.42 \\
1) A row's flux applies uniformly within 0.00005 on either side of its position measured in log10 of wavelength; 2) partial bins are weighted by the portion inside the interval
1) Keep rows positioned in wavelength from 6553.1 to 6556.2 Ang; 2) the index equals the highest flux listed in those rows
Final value 23.48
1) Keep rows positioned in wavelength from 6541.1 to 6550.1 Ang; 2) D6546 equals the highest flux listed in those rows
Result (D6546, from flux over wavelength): 21.76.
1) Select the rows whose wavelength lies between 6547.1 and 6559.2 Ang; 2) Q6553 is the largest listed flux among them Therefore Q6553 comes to 36.72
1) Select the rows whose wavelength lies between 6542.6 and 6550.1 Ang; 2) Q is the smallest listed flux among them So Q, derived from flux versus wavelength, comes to 18.9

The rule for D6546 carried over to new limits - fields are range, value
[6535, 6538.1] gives 15.02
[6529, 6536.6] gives 16.99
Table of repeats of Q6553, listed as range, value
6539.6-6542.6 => 19.44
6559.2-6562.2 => 40.89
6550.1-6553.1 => 21.98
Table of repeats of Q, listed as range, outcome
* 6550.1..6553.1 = 17.73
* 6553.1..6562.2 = 17.38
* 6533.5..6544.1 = 12.43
